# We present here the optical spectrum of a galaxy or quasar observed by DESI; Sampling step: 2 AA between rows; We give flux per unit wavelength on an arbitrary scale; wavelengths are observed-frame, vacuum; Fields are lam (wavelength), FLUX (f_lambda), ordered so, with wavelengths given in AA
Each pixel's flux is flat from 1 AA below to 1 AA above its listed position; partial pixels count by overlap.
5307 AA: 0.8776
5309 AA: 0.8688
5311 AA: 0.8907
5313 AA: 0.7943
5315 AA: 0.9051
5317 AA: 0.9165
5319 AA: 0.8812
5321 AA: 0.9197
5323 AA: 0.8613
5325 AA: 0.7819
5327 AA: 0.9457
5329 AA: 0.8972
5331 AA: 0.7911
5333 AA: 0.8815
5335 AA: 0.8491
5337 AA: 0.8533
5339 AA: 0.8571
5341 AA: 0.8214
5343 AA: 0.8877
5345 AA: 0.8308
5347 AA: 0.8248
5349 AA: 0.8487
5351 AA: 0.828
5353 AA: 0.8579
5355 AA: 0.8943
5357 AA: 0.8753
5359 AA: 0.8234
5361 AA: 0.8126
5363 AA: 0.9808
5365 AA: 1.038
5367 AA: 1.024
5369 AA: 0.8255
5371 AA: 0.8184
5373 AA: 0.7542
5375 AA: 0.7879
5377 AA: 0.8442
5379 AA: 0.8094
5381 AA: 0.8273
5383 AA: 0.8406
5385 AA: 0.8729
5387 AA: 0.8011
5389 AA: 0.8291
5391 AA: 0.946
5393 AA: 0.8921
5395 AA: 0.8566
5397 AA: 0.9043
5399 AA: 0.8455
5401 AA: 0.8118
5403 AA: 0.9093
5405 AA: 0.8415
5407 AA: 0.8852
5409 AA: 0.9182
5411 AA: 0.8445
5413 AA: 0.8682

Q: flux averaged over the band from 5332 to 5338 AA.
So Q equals 0.861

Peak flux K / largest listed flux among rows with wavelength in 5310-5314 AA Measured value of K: 0.8907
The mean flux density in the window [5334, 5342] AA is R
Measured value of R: 0.845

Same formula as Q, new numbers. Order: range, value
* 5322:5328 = 0.863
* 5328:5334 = 0.857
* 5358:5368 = 0.936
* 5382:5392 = 0.858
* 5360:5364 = 0.897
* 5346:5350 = 0.837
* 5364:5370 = 0.963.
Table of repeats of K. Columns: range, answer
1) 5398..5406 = 0.9093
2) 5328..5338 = 0.8972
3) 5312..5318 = 0.9165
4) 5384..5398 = 0.946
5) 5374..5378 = 0.8442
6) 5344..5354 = 0.8579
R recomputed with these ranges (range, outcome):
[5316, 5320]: 0.899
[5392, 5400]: 0.875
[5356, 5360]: 0.849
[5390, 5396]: 0.898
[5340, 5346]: 0.847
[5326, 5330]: 0.921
